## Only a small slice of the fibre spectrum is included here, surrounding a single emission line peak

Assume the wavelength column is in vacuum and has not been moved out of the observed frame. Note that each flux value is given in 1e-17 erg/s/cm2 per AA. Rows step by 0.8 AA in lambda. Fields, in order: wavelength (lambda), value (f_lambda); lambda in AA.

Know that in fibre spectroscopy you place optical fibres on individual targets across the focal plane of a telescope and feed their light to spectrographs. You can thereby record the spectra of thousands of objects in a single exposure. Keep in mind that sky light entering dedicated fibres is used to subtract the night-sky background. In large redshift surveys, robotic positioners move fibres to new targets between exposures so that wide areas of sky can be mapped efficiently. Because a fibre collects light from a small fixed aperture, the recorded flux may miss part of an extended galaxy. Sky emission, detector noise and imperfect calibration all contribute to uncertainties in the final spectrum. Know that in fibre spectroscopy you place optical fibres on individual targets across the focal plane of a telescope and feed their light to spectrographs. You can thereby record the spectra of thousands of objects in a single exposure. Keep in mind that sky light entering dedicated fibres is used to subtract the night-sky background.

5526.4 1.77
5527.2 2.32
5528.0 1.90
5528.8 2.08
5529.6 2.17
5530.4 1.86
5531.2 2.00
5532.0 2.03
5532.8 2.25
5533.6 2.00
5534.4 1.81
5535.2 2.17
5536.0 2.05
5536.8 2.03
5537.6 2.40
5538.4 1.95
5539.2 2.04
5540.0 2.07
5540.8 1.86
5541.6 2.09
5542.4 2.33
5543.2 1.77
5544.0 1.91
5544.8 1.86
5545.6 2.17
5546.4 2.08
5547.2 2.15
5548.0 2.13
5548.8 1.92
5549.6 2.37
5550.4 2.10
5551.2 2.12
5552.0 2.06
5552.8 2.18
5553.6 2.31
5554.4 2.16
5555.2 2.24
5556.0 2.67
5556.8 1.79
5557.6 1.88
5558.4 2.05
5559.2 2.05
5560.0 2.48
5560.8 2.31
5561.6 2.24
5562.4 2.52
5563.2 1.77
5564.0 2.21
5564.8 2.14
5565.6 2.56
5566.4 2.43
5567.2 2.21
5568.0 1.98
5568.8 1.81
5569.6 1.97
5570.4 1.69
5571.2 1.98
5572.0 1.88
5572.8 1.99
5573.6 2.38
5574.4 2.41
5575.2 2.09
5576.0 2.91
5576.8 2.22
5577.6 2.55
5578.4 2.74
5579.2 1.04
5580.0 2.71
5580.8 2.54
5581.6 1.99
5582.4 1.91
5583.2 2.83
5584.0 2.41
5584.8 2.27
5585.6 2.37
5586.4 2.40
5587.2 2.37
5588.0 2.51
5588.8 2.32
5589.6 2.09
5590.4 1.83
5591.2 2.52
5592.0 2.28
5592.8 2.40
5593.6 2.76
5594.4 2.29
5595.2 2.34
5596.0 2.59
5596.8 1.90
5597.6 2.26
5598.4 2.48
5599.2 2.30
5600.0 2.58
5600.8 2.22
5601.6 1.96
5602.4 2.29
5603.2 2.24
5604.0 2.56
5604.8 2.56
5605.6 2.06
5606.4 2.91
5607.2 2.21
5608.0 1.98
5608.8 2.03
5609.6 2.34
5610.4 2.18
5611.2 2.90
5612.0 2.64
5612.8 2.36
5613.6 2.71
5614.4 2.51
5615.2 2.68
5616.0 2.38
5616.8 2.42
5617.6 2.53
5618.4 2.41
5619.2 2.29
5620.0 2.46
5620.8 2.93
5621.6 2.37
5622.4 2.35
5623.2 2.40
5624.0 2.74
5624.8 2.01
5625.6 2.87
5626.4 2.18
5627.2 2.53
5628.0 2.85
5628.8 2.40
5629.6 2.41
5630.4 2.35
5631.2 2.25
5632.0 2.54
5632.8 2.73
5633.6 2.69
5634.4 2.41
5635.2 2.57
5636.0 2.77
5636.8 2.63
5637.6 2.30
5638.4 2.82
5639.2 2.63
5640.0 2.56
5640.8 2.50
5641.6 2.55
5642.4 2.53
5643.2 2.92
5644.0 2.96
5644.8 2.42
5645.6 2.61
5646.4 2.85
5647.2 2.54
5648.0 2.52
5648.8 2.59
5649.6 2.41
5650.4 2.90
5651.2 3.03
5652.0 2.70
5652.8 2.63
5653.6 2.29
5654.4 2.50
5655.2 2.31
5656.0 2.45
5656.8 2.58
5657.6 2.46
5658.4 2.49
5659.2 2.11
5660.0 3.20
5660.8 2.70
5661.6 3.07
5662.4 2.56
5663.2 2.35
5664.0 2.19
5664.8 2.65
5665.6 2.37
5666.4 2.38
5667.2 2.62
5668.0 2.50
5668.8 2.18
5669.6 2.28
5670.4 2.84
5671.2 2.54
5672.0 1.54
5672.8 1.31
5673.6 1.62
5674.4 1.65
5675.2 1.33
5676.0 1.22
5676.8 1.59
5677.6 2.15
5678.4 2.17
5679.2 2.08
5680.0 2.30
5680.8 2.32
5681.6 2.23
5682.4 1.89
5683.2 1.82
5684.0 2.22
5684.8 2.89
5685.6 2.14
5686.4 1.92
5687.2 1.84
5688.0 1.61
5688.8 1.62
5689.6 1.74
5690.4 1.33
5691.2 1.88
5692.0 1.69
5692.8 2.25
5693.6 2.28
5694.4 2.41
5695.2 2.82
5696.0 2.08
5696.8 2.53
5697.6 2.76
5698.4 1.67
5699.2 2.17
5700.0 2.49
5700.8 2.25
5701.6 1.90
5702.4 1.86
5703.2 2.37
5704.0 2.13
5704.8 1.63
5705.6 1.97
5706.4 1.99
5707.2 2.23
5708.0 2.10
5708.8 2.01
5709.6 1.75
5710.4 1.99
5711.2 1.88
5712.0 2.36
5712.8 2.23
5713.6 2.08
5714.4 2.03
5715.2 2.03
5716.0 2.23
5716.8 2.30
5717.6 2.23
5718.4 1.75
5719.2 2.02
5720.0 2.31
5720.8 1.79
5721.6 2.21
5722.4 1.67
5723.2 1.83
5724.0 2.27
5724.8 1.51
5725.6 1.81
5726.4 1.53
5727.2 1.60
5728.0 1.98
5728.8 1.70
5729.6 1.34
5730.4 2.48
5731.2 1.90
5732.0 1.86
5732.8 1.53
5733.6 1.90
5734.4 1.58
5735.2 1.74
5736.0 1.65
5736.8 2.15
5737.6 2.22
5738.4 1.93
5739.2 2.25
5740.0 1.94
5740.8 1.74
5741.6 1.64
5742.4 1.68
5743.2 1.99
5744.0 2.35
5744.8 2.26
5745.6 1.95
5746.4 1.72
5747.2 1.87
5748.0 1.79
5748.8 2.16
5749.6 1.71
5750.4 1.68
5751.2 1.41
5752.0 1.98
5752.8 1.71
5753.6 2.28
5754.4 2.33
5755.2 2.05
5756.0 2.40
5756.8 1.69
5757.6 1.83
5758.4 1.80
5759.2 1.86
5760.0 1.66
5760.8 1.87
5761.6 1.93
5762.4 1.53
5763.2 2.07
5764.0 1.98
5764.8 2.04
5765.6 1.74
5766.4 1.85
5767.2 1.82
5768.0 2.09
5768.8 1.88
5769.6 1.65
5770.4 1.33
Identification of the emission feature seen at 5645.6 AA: C III]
